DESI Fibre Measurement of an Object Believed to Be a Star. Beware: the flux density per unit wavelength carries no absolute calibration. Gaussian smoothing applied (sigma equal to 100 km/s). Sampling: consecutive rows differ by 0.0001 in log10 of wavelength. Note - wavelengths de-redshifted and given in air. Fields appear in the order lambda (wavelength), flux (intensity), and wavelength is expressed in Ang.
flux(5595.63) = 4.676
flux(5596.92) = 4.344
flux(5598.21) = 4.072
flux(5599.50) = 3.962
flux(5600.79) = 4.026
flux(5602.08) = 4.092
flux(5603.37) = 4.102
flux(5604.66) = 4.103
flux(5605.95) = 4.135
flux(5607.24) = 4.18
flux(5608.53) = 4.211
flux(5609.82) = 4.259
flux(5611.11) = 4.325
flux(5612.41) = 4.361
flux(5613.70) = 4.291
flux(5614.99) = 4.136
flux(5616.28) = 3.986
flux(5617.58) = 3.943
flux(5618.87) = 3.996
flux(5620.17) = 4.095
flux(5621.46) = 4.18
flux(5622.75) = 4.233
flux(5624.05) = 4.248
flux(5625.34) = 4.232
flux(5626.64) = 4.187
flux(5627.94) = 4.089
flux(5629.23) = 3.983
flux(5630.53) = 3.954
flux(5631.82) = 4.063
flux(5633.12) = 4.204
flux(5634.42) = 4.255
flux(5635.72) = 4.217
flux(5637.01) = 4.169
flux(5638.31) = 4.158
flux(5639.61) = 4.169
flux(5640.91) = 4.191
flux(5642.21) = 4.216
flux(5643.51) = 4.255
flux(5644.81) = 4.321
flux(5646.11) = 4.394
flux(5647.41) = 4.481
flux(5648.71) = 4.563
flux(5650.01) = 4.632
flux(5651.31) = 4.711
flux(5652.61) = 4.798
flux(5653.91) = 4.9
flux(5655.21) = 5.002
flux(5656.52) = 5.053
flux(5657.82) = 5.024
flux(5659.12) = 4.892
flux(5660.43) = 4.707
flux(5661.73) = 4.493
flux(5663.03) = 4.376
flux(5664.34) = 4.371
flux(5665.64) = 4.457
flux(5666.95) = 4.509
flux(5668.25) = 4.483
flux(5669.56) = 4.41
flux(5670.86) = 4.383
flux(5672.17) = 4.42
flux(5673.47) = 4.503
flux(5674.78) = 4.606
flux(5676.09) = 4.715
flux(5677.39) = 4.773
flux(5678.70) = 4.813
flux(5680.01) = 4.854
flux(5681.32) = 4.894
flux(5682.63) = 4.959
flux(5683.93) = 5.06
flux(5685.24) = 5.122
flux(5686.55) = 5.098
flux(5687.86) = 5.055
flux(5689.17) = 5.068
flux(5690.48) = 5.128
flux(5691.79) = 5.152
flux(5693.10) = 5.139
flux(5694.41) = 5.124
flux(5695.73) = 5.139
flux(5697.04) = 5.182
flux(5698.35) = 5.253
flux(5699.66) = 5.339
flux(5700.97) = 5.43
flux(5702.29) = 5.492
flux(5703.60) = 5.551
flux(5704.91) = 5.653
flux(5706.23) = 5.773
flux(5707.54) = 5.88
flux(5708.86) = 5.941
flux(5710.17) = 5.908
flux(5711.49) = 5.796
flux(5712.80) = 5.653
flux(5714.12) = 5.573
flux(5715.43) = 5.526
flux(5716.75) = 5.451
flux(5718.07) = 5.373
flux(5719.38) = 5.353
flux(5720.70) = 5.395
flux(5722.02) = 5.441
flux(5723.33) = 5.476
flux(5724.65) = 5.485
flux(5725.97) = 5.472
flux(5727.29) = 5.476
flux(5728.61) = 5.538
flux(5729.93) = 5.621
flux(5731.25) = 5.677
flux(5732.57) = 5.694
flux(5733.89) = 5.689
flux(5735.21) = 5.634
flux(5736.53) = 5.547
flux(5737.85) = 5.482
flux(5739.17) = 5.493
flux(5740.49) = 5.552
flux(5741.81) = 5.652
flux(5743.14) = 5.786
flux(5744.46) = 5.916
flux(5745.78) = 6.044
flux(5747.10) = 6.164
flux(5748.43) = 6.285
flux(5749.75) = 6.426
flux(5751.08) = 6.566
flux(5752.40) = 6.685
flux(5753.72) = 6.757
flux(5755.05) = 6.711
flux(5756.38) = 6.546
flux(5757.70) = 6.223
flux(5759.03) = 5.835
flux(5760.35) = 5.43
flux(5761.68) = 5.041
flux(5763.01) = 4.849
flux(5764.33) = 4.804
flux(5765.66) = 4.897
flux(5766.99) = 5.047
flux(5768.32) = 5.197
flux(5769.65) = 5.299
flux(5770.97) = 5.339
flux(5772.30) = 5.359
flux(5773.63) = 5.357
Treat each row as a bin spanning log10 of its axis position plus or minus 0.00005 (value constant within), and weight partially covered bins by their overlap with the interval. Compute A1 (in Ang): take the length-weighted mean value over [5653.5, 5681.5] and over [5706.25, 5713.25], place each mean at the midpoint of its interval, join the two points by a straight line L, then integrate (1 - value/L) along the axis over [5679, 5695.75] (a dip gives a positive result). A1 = 0.51 Ang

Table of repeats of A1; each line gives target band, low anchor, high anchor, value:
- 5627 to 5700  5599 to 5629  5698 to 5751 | 2.76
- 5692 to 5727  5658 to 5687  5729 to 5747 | -1.59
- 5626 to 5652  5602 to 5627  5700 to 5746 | 1.34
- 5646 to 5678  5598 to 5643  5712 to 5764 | 0.53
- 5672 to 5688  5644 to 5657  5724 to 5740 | 0.50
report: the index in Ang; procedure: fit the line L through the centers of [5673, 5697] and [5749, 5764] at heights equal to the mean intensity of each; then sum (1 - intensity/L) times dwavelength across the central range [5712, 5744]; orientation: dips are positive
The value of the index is 0.5 Ang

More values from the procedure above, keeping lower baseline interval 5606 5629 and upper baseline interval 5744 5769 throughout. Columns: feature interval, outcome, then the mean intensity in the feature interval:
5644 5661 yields -0.47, 4.72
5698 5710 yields -0.89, 5.61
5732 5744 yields 0.04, 5.62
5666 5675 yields 0.65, 4.47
